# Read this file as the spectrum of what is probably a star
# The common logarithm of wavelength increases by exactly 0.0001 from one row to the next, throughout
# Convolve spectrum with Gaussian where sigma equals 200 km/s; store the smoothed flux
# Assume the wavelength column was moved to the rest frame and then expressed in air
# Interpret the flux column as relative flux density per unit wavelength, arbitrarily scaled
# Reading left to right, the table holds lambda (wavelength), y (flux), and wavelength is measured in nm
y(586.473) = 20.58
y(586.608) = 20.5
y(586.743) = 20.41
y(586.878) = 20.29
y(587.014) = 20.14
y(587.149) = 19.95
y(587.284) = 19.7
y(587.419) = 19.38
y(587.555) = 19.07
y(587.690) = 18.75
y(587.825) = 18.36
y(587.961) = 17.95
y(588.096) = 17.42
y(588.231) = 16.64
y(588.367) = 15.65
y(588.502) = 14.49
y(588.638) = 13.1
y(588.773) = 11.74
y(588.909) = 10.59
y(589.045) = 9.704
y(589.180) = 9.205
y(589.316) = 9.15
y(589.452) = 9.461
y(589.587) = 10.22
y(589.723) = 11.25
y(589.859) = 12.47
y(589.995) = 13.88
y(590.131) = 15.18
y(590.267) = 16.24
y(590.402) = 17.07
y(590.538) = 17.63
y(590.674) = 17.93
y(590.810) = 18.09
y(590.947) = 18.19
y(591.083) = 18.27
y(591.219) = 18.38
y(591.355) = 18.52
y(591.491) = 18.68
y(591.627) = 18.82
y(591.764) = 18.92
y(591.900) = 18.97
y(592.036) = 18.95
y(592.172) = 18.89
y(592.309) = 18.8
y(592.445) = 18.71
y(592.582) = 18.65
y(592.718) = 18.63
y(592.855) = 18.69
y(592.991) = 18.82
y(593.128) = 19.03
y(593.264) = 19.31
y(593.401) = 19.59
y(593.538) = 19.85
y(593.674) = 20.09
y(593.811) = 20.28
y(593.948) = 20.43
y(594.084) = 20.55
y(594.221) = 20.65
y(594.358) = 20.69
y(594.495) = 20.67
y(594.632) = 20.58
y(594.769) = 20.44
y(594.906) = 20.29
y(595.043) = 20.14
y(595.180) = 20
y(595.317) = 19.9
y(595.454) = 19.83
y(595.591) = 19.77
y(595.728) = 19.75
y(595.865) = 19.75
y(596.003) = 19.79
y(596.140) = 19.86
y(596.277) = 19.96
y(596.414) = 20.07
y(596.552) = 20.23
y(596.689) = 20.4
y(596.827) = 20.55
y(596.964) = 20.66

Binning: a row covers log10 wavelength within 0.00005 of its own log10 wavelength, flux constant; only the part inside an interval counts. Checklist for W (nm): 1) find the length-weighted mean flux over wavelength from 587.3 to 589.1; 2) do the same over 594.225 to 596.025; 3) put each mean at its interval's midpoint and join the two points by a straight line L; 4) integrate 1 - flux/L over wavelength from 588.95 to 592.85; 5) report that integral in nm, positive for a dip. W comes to 0.34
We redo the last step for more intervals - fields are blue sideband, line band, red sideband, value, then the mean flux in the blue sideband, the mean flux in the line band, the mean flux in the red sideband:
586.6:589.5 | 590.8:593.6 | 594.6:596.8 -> -0.10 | 15.9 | 18.8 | 20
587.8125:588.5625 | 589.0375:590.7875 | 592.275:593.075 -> 0.42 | 16.7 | 13.3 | 18.7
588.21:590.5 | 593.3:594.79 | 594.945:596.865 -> -0.20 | 12.7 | 20.3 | 20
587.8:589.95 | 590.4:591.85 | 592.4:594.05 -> -0.18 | 12.9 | 18.3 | 19.4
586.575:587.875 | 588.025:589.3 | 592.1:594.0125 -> 0.43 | 19.6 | 13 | 19.3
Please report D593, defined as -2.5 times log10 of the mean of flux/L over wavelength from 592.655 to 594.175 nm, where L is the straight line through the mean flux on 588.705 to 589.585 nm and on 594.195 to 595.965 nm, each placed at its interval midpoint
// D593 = -0.13 mag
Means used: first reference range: 10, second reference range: 20.2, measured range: 19.6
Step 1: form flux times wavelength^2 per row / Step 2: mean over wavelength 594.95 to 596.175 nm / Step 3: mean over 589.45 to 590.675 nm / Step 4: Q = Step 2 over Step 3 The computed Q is 1.43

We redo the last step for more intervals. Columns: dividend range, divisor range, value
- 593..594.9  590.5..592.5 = 1.10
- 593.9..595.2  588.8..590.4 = 1.76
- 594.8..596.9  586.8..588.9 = 1.19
